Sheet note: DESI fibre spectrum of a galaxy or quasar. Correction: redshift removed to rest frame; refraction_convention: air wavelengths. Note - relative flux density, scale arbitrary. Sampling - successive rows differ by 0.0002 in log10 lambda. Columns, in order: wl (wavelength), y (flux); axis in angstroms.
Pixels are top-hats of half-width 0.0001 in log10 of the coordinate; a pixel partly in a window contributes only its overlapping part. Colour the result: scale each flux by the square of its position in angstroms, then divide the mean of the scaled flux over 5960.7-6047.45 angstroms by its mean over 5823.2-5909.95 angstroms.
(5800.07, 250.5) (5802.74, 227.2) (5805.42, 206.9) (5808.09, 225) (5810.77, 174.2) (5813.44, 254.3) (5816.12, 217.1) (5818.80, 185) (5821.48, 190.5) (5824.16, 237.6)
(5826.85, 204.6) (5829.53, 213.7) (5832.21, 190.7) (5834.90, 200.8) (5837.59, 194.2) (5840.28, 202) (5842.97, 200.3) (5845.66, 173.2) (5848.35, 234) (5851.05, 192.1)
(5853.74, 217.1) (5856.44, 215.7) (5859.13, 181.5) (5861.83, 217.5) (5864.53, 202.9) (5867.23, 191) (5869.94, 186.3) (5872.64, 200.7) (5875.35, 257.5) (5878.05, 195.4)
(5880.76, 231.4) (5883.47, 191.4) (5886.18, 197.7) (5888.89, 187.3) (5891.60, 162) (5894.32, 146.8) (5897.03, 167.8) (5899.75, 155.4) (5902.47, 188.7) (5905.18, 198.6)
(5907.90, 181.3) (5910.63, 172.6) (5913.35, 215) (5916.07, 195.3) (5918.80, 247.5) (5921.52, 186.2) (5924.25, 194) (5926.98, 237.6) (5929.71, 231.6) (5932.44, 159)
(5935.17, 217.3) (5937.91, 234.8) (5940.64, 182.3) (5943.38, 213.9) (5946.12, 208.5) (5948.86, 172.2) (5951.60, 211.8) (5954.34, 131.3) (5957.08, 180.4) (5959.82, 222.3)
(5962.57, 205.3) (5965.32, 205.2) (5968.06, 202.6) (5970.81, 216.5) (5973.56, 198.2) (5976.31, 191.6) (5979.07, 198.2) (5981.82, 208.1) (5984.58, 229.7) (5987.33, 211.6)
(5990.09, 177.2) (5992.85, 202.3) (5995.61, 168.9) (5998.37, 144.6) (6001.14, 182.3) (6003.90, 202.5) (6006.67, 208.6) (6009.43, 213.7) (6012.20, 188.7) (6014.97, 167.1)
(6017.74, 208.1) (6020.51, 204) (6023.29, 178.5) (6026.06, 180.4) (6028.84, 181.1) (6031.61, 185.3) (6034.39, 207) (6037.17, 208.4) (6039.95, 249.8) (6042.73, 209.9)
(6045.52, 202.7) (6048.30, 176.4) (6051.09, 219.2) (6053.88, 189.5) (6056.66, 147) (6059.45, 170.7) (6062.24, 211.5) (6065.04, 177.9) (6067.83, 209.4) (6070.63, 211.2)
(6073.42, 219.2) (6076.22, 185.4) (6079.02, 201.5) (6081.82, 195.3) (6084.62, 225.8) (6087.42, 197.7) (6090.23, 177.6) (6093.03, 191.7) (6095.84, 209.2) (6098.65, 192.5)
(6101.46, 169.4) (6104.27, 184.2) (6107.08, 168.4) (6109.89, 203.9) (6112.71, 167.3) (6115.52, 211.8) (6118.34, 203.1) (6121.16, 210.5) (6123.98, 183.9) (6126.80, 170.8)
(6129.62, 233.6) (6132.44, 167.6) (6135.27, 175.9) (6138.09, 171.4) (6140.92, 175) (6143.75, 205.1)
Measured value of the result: 1.1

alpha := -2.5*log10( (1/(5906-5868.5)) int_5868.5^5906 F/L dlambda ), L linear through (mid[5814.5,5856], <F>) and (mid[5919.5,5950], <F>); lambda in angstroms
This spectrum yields 0.08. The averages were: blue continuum 204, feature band 190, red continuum 205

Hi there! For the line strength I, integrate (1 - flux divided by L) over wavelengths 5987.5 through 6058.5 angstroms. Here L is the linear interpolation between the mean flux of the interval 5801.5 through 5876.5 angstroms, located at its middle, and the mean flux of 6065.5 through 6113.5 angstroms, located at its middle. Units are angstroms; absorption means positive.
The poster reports 2.0 angstroms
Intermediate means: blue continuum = 207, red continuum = 195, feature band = 192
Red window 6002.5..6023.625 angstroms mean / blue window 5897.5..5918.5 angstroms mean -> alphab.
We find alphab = 1.04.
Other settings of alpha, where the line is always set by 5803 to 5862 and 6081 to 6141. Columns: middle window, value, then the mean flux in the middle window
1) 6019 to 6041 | -0.02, 199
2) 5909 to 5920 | -0.03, 206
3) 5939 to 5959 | 0.07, 188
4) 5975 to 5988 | -0.05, 208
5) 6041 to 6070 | 0.01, 193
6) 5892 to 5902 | 0.26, 160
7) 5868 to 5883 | -0.04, 212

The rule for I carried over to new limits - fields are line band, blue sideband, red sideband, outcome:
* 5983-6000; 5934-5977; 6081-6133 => 0.8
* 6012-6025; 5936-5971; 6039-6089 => 0.7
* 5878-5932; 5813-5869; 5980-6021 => 1.8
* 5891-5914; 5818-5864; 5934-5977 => 2.9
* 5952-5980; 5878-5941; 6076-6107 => -0.2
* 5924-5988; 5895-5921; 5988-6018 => -4.7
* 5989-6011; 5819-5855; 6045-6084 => 1.0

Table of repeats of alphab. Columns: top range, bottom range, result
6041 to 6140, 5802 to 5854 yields 0.93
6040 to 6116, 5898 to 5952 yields 0.97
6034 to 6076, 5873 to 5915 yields 1.05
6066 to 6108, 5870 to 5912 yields 1.04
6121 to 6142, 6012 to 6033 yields 0.99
